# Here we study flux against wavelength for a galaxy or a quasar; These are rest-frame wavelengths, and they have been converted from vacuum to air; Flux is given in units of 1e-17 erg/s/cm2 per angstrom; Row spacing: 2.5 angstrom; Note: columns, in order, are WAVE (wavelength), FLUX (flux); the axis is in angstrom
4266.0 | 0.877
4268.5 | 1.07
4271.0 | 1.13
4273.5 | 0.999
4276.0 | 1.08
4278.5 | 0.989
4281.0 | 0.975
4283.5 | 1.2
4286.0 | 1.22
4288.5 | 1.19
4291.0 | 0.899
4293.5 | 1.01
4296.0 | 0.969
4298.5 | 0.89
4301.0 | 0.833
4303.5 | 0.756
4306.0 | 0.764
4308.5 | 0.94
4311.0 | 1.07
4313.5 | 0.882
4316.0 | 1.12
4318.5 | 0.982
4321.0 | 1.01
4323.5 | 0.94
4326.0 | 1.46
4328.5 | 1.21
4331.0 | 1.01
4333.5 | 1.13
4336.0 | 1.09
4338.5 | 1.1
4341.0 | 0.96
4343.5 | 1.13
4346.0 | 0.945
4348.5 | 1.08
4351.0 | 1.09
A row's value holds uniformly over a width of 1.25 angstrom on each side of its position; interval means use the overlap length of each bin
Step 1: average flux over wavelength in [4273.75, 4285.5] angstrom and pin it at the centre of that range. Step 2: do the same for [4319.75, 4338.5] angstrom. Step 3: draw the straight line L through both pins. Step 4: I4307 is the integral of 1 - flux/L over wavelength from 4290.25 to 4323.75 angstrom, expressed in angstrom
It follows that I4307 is 5.0 angstrom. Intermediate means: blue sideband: 1.07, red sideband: 1.12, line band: 0.934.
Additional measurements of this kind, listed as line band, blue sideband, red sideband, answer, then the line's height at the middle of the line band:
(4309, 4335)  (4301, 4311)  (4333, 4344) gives -3.1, 0.962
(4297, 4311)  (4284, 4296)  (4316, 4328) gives 3.0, 1.09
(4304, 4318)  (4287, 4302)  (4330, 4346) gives 0.8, 1.01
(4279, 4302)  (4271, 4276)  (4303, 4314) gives -1.1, 0.974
